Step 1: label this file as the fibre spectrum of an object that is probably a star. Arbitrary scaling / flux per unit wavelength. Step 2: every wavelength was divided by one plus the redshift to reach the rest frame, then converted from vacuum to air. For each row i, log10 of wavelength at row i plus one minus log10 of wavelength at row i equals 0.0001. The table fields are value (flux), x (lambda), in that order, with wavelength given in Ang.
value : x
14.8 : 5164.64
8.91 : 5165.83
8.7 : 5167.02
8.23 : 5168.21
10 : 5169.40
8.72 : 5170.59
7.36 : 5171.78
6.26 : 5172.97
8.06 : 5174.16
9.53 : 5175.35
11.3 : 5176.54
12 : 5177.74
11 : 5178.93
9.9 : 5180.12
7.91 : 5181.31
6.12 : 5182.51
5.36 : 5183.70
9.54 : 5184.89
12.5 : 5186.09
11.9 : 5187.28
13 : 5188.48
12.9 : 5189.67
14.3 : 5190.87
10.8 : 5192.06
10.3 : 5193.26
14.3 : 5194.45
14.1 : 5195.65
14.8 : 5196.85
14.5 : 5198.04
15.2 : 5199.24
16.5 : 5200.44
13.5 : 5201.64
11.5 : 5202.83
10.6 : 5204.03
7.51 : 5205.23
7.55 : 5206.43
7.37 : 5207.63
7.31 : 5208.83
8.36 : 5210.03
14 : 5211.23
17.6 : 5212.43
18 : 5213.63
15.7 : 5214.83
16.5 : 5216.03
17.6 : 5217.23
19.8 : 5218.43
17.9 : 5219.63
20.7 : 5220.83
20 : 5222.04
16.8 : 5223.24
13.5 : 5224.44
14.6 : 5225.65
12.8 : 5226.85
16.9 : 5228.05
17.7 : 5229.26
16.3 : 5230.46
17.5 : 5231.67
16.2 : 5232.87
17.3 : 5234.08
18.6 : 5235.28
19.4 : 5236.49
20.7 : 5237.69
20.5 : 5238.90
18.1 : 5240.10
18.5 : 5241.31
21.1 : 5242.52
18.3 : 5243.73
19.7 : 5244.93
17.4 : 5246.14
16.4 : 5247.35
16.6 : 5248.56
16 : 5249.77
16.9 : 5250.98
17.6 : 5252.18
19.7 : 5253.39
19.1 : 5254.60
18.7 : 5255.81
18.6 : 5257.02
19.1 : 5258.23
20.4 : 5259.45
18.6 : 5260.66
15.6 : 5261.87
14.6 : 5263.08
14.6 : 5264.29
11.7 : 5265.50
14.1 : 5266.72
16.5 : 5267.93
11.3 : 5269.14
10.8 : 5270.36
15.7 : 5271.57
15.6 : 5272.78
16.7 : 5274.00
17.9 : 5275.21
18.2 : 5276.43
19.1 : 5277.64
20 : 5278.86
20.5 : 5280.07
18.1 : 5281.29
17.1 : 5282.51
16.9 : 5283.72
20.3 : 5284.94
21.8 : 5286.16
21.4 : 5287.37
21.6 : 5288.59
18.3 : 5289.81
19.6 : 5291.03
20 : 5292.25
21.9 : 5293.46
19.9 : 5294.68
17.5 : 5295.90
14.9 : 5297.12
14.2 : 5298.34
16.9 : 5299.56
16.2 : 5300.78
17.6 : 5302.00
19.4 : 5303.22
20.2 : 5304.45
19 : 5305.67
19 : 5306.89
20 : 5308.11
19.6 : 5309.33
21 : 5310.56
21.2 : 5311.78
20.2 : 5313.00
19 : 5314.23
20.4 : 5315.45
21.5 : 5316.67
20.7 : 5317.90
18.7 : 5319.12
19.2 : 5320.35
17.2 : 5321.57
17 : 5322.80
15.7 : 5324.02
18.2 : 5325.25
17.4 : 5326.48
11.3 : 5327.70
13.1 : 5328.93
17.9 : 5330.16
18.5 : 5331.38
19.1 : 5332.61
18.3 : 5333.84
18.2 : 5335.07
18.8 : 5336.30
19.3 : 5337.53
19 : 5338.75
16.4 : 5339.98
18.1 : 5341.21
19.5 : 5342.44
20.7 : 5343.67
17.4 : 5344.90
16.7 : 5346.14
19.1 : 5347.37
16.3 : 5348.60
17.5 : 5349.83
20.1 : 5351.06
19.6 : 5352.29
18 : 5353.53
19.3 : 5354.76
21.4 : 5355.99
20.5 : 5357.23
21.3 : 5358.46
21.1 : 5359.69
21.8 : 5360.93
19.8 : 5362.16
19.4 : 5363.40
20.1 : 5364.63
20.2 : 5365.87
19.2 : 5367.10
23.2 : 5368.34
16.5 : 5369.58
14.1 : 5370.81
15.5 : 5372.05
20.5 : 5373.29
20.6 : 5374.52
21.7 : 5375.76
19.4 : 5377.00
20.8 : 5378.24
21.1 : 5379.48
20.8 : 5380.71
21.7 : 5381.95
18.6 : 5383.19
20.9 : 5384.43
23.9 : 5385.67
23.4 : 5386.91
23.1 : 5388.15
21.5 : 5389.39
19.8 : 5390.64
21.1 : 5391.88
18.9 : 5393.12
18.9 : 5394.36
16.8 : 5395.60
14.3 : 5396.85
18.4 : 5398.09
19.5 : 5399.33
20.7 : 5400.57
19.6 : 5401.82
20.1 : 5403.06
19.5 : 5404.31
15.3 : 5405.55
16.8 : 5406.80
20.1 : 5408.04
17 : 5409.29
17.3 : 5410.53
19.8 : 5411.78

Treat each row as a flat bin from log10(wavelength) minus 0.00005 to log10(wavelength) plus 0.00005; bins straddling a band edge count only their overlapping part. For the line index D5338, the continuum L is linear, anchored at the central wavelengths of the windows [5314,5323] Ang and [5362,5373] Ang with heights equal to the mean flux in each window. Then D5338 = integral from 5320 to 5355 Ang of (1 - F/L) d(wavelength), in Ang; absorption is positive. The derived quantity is 2.32 Ang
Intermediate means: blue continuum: 19.3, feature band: 17.8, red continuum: 18.7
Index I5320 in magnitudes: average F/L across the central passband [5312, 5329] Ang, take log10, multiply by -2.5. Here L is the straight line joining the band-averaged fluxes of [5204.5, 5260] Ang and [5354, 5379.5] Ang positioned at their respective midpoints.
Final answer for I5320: 0.04 mag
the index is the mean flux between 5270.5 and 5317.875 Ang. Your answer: 18.8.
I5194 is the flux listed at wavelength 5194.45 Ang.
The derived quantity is 14.3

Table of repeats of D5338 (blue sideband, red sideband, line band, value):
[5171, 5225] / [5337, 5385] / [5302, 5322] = -2.8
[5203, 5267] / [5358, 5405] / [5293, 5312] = -0.6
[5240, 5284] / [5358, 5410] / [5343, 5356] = 0.2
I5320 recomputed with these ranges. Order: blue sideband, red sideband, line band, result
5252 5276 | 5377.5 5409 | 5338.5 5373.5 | -0.013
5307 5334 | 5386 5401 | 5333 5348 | 0.020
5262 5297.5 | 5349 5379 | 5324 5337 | 0.107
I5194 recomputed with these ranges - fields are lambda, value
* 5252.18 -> 17.6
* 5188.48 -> 13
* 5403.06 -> 20.1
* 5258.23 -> 19.1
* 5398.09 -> 18.4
